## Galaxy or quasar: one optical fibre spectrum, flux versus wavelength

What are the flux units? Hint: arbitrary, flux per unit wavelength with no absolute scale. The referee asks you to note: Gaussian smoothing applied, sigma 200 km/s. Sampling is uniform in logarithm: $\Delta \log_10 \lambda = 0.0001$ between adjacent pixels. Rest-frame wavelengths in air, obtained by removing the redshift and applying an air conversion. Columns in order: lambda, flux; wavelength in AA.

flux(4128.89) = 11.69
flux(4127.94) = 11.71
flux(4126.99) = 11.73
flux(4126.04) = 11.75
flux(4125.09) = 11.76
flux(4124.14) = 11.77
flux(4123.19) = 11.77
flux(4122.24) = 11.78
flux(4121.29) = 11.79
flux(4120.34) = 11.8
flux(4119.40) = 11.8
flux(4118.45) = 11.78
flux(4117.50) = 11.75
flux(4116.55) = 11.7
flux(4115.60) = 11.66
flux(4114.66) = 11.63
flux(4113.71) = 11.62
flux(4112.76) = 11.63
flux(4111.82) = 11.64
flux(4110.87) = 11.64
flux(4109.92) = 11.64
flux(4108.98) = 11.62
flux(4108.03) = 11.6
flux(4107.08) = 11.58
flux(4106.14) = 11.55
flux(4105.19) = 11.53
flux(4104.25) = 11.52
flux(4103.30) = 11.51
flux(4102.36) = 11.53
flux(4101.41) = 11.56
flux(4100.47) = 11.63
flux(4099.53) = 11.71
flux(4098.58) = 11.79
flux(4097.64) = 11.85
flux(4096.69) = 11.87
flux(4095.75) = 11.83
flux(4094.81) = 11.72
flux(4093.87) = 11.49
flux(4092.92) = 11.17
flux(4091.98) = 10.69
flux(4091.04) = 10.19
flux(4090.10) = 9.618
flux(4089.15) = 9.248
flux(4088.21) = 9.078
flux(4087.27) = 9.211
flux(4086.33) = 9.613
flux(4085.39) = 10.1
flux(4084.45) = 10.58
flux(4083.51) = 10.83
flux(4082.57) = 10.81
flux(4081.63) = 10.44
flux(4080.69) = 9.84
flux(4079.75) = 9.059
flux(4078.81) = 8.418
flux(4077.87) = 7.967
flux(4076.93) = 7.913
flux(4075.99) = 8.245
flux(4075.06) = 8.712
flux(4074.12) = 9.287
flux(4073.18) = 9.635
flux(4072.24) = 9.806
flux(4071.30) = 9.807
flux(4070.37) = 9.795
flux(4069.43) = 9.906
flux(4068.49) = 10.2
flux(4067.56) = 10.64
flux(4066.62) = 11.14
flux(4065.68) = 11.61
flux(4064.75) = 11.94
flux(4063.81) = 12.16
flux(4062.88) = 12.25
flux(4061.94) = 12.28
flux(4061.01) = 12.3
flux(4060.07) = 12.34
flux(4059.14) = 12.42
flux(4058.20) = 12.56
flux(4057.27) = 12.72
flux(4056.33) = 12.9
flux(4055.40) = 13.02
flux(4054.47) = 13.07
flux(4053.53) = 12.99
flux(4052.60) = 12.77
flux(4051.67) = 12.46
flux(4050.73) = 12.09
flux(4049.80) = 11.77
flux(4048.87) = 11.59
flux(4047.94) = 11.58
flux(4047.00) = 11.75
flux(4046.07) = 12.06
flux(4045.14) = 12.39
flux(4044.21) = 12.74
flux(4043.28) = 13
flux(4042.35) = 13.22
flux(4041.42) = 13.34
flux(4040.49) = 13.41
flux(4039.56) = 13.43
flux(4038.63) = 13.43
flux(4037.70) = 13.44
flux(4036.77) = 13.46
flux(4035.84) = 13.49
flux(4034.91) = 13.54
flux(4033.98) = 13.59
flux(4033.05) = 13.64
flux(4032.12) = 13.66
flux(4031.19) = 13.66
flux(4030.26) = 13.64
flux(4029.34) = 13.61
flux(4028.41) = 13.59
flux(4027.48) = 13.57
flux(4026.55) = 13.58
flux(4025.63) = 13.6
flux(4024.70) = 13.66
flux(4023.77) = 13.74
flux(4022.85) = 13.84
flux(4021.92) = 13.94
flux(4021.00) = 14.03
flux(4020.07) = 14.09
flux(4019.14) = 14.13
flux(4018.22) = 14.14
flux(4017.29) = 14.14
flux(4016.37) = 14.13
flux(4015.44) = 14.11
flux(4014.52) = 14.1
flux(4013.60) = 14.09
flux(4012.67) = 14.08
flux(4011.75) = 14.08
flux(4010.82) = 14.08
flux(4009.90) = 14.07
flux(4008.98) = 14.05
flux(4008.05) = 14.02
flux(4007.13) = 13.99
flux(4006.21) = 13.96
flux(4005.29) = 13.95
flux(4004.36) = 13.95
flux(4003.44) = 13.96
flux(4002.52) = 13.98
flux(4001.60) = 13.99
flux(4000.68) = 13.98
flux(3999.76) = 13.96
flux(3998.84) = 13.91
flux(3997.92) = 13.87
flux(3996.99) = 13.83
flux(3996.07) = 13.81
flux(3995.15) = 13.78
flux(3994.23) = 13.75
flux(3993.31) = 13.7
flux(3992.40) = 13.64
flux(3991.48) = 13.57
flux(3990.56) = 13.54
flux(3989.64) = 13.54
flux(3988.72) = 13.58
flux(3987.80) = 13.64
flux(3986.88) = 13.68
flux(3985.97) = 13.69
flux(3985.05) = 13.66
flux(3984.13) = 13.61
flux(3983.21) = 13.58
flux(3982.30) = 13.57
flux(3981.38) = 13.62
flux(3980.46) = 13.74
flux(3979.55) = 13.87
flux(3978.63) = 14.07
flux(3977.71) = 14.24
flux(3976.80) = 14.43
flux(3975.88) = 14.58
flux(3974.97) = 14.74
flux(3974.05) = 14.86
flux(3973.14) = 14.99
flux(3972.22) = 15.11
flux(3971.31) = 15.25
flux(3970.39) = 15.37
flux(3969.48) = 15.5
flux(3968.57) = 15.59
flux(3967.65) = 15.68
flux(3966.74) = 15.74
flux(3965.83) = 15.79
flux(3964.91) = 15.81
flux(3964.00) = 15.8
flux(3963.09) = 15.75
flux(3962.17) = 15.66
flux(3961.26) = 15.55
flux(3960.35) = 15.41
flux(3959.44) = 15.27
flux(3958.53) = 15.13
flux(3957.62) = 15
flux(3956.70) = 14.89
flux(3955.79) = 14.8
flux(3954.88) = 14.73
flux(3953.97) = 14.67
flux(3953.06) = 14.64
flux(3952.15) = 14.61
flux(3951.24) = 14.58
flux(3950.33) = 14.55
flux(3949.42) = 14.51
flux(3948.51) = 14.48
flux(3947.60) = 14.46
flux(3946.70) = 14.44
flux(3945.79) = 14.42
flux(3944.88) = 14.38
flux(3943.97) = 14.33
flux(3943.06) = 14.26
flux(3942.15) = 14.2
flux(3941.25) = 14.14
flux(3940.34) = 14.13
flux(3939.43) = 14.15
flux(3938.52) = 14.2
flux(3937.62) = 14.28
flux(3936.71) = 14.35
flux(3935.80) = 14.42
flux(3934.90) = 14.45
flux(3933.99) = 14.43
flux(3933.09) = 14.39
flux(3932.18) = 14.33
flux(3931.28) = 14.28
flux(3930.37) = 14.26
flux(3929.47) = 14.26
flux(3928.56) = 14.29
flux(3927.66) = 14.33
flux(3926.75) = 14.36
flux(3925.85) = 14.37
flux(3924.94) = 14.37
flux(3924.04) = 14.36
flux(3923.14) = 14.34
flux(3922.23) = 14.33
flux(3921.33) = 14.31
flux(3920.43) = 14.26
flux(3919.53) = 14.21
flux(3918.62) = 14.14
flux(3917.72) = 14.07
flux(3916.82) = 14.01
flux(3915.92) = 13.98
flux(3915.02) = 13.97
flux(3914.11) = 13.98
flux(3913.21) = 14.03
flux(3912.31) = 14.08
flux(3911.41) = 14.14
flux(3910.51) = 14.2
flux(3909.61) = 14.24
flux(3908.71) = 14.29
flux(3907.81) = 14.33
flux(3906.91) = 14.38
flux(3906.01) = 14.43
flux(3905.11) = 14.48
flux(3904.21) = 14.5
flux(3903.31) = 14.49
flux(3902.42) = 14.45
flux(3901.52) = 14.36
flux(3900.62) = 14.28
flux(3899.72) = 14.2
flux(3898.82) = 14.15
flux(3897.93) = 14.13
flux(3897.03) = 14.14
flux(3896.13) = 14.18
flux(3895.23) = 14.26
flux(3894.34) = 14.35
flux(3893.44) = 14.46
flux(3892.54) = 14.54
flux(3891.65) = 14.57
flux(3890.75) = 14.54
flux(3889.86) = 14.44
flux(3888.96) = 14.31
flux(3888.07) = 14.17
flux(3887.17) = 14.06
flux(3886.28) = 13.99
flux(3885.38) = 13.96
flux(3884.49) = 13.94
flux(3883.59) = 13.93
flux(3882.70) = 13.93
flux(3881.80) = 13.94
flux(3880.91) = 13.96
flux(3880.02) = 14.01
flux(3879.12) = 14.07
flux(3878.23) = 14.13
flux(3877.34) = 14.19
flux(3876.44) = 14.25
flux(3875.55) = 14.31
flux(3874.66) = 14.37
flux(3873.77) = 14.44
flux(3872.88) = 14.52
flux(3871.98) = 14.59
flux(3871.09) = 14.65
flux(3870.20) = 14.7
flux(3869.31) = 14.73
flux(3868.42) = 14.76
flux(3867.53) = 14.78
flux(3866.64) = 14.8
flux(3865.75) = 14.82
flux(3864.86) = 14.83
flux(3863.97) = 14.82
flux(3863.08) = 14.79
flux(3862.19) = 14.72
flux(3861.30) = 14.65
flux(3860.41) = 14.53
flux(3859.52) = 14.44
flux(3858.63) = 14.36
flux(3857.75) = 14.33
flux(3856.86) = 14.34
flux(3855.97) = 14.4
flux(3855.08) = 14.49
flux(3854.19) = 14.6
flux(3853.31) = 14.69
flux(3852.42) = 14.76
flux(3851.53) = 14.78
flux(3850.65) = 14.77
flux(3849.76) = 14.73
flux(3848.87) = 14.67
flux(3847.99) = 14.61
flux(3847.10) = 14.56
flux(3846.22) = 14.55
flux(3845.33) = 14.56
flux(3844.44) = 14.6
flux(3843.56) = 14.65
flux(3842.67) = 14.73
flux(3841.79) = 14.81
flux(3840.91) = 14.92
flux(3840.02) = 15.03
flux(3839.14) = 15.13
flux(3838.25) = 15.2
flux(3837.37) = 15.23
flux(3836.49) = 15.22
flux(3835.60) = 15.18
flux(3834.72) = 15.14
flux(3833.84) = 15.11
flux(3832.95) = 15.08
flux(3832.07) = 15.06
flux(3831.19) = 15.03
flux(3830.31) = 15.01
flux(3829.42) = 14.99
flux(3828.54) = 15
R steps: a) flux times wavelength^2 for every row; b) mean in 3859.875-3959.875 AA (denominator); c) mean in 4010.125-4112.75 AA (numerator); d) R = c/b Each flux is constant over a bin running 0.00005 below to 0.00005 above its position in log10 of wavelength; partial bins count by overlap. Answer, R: 0.9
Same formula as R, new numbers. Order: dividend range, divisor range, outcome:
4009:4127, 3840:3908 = 0.91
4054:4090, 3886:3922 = 0.81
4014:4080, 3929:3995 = 0.89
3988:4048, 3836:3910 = 1.02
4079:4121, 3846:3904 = 0.86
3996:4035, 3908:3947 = 1.02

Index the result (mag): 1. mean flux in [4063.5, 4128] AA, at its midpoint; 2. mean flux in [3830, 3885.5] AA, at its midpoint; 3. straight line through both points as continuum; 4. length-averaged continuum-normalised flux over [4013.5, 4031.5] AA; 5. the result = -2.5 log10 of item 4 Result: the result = -0.156 mag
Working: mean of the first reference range 14.6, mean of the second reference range 10.9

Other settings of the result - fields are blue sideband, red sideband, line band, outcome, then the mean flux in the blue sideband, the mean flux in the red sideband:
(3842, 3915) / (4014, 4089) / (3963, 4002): -0.106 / 14.4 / 12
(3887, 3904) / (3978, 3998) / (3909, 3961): -0.026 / 14.3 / 13.7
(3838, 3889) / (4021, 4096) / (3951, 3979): -0.158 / 14.5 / 11.7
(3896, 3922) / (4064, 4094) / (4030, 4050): -0.191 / 14.2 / 9.91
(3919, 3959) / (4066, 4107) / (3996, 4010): -0.105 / 14.4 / 10.4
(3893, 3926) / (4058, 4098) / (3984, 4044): -0.159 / 14.2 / 10.5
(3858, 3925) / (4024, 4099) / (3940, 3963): -0.103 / 14.3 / 11.6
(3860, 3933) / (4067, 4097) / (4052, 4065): -0.196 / 14.3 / 9.92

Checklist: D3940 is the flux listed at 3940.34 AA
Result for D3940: 14.13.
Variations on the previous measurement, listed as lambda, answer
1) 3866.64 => 14.8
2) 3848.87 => 14.67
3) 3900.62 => 14.28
